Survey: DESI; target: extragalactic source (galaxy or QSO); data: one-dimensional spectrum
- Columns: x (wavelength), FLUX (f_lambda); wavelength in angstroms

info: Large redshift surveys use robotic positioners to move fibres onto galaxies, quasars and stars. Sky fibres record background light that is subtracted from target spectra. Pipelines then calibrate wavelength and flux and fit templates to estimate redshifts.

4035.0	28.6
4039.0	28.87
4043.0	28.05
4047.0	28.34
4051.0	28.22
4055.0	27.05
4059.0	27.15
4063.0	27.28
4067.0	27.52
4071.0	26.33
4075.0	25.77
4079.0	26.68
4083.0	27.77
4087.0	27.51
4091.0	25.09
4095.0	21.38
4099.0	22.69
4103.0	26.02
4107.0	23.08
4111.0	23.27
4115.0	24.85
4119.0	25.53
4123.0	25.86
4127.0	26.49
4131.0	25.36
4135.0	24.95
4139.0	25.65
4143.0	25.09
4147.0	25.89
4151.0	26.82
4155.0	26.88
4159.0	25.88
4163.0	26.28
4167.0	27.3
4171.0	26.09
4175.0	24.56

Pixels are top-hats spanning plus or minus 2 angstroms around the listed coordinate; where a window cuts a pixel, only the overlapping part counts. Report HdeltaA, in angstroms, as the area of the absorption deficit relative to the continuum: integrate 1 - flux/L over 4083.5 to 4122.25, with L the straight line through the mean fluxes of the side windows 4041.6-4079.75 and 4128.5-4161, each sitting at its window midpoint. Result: 2.9 angstroms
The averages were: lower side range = 27.2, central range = 24.6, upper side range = 25.8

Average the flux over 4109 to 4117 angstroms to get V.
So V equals 24.1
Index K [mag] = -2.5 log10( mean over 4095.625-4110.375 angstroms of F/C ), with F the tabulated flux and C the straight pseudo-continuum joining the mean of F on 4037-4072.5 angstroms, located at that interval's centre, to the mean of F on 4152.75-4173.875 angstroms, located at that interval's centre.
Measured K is 0.15 mag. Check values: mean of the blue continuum 27.7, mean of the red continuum 26.4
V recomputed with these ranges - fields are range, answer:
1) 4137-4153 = 25.9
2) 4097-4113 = 23.8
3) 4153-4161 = 26.4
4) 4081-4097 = 25.4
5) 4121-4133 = 25.9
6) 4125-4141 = 25.6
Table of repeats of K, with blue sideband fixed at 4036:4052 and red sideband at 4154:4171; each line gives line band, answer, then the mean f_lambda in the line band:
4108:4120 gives 0.12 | 24.3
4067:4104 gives 0.09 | 25.6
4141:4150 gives 0.05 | 25.6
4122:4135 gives 0.05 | 25.8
